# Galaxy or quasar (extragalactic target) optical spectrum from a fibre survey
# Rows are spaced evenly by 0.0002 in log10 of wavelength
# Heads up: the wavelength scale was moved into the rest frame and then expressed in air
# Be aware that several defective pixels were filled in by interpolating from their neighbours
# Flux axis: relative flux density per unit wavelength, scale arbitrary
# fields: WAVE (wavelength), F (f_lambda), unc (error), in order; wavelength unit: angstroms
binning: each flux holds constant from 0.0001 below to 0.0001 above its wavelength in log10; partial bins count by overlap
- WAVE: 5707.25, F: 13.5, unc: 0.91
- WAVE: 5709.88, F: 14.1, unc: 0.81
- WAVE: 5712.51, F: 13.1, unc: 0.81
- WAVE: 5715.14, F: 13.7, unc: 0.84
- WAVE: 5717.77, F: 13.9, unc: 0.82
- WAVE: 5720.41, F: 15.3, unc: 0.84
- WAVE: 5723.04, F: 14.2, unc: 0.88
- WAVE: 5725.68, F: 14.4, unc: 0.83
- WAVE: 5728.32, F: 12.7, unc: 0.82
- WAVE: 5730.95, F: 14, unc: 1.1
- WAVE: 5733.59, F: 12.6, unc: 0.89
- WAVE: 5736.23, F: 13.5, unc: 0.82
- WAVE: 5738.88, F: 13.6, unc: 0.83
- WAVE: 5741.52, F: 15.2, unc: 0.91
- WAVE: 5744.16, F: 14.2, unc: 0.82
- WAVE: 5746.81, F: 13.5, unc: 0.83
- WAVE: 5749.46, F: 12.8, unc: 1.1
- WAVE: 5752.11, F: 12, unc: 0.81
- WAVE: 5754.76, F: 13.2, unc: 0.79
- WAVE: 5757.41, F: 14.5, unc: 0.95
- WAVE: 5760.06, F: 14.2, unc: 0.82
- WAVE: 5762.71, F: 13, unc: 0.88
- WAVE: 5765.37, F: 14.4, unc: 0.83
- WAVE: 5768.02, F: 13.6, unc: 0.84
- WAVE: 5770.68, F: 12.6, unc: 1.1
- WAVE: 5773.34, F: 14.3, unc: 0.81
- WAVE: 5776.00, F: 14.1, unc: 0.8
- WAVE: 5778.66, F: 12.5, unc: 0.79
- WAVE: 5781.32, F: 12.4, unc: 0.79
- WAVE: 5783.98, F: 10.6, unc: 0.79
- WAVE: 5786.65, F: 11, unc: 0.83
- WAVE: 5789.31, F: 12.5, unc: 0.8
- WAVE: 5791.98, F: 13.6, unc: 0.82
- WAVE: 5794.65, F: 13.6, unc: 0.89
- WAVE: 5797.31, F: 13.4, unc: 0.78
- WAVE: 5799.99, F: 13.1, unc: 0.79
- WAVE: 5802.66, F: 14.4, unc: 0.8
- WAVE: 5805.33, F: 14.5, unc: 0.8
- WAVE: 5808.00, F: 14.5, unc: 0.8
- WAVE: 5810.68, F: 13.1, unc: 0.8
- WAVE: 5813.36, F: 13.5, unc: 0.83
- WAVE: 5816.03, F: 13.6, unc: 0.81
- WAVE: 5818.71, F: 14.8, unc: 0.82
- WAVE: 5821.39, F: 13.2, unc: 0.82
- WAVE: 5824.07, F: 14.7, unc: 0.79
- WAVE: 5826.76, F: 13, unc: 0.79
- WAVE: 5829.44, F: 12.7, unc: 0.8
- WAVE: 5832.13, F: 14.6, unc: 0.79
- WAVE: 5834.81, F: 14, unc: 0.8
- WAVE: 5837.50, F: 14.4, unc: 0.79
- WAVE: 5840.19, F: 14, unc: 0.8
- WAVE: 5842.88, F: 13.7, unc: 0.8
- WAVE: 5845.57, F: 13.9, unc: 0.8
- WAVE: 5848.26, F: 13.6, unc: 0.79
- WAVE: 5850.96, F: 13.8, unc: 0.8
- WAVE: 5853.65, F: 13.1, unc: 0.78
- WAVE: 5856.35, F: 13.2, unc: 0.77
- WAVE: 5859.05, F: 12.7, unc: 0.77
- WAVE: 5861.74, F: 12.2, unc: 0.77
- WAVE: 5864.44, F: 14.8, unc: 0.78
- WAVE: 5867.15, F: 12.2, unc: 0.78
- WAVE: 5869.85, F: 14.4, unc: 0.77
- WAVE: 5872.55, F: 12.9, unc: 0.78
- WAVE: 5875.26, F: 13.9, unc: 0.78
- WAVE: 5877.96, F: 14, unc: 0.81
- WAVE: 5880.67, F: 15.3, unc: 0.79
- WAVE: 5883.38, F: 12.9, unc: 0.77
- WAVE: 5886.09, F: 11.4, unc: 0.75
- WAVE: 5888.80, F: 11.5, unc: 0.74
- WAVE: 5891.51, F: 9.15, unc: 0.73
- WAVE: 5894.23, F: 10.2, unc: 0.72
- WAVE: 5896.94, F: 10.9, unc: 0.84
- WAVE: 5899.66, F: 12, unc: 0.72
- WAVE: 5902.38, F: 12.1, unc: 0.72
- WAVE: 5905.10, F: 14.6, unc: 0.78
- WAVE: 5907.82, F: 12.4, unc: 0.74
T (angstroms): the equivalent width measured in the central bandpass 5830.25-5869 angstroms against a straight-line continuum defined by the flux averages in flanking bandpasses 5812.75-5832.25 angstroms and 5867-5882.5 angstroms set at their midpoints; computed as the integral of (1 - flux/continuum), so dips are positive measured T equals 0.6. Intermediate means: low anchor 13.7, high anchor 13.9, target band 13.6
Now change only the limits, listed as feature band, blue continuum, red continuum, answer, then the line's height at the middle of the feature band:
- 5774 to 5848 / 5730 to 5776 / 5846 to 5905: -1.6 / 13.2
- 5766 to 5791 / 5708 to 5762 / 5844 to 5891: 1.6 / 13.6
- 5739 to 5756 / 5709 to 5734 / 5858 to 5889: 0.3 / 13.7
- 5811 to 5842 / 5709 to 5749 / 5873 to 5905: -2.3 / 12.9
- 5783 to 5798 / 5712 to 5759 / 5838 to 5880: 1.3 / 13.6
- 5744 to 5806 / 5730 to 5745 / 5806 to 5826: 2.9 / 13.9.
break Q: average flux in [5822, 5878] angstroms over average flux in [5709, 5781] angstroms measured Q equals 1.00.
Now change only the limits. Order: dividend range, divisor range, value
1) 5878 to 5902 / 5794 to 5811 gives 0.85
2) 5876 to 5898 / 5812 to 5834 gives 0.87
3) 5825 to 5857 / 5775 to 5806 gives 1.06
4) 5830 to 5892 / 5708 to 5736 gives 0.97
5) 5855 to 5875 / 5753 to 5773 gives 0.97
